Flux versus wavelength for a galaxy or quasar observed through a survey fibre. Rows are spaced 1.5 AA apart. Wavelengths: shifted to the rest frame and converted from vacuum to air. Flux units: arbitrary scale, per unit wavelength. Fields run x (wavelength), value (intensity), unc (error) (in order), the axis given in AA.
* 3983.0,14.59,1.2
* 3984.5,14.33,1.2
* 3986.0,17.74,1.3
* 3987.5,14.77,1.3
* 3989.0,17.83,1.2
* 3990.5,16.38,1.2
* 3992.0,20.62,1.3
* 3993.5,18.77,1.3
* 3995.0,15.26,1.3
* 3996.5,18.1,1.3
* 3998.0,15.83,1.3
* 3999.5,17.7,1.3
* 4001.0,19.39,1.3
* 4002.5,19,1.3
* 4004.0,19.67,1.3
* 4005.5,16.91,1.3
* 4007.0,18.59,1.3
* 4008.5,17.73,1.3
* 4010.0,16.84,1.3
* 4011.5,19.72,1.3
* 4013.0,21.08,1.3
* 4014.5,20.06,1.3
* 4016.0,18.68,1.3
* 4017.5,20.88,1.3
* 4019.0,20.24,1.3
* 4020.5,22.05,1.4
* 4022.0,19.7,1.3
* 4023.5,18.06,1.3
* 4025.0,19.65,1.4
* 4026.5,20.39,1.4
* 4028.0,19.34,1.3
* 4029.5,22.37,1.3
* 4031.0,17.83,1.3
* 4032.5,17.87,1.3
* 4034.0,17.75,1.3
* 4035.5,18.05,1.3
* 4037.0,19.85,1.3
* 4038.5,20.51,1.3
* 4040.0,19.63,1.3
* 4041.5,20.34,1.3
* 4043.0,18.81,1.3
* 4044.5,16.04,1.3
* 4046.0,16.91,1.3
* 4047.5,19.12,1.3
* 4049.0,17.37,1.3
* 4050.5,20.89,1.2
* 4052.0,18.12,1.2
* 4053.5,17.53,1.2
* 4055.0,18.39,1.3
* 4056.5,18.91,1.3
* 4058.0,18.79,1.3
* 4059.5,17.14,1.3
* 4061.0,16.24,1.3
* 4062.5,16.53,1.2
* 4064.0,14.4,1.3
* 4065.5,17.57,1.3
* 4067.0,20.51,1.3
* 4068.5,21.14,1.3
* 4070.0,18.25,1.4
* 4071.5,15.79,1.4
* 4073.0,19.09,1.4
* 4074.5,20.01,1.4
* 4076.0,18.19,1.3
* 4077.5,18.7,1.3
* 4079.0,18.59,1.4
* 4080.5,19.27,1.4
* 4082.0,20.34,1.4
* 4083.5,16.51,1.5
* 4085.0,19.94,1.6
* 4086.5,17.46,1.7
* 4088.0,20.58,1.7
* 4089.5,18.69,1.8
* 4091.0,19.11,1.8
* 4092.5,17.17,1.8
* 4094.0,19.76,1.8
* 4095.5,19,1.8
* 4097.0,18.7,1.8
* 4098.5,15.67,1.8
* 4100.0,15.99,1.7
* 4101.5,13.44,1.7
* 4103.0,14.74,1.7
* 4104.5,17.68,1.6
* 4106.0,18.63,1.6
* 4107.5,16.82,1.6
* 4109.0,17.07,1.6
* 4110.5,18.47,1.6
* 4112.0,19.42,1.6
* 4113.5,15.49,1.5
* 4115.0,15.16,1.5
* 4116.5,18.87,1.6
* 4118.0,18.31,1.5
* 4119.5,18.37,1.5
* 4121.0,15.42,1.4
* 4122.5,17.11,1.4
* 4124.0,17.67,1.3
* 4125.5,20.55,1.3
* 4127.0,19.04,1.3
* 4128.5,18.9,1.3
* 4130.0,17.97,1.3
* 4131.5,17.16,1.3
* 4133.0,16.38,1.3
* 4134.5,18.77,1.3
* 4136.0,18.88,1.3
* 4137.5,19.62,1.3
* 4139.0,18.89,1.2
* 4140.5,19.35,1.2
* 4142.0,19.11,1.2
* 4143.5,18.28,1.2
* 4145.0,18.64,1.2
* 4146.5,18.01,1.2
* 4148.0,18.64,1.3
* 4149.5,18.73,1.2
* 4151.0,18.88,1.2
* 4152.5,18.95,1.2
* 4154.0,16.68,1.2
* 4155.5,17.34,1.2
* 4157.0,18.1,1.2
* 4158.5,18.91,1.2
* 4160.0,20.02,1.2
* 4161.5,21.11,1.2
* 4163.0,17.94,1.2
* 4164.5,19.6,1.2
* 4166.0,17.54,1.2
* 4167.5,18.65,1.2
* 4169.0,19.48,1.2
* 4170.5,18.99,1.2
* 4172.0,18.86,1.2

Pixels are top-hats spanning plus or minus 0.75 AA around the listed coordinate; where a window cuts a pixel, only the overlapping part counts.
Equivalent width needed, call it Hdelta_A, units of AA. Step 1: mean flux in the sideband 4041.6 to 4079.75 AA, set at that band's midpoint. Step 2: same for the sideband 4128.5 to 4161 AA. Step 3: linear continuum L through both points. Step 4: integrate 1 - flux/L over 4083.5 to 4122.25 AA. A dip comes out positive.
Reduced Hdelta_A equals 1.6 AA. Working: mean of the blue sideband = 18.2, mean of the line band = 17.6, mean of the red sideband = 18.5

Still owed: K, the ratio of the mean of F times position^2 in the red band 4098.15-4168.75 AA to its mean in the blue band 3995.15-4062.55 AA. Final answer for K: 1.01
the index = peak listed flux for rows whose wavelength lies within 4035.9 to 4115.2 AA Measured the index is 21.14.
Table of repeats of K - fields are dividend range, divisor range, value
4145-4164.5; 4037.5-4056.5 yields 1.05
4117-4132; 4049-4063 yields 1.04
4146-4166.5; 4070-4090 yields 1.03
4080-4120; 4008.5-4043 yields 0.94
